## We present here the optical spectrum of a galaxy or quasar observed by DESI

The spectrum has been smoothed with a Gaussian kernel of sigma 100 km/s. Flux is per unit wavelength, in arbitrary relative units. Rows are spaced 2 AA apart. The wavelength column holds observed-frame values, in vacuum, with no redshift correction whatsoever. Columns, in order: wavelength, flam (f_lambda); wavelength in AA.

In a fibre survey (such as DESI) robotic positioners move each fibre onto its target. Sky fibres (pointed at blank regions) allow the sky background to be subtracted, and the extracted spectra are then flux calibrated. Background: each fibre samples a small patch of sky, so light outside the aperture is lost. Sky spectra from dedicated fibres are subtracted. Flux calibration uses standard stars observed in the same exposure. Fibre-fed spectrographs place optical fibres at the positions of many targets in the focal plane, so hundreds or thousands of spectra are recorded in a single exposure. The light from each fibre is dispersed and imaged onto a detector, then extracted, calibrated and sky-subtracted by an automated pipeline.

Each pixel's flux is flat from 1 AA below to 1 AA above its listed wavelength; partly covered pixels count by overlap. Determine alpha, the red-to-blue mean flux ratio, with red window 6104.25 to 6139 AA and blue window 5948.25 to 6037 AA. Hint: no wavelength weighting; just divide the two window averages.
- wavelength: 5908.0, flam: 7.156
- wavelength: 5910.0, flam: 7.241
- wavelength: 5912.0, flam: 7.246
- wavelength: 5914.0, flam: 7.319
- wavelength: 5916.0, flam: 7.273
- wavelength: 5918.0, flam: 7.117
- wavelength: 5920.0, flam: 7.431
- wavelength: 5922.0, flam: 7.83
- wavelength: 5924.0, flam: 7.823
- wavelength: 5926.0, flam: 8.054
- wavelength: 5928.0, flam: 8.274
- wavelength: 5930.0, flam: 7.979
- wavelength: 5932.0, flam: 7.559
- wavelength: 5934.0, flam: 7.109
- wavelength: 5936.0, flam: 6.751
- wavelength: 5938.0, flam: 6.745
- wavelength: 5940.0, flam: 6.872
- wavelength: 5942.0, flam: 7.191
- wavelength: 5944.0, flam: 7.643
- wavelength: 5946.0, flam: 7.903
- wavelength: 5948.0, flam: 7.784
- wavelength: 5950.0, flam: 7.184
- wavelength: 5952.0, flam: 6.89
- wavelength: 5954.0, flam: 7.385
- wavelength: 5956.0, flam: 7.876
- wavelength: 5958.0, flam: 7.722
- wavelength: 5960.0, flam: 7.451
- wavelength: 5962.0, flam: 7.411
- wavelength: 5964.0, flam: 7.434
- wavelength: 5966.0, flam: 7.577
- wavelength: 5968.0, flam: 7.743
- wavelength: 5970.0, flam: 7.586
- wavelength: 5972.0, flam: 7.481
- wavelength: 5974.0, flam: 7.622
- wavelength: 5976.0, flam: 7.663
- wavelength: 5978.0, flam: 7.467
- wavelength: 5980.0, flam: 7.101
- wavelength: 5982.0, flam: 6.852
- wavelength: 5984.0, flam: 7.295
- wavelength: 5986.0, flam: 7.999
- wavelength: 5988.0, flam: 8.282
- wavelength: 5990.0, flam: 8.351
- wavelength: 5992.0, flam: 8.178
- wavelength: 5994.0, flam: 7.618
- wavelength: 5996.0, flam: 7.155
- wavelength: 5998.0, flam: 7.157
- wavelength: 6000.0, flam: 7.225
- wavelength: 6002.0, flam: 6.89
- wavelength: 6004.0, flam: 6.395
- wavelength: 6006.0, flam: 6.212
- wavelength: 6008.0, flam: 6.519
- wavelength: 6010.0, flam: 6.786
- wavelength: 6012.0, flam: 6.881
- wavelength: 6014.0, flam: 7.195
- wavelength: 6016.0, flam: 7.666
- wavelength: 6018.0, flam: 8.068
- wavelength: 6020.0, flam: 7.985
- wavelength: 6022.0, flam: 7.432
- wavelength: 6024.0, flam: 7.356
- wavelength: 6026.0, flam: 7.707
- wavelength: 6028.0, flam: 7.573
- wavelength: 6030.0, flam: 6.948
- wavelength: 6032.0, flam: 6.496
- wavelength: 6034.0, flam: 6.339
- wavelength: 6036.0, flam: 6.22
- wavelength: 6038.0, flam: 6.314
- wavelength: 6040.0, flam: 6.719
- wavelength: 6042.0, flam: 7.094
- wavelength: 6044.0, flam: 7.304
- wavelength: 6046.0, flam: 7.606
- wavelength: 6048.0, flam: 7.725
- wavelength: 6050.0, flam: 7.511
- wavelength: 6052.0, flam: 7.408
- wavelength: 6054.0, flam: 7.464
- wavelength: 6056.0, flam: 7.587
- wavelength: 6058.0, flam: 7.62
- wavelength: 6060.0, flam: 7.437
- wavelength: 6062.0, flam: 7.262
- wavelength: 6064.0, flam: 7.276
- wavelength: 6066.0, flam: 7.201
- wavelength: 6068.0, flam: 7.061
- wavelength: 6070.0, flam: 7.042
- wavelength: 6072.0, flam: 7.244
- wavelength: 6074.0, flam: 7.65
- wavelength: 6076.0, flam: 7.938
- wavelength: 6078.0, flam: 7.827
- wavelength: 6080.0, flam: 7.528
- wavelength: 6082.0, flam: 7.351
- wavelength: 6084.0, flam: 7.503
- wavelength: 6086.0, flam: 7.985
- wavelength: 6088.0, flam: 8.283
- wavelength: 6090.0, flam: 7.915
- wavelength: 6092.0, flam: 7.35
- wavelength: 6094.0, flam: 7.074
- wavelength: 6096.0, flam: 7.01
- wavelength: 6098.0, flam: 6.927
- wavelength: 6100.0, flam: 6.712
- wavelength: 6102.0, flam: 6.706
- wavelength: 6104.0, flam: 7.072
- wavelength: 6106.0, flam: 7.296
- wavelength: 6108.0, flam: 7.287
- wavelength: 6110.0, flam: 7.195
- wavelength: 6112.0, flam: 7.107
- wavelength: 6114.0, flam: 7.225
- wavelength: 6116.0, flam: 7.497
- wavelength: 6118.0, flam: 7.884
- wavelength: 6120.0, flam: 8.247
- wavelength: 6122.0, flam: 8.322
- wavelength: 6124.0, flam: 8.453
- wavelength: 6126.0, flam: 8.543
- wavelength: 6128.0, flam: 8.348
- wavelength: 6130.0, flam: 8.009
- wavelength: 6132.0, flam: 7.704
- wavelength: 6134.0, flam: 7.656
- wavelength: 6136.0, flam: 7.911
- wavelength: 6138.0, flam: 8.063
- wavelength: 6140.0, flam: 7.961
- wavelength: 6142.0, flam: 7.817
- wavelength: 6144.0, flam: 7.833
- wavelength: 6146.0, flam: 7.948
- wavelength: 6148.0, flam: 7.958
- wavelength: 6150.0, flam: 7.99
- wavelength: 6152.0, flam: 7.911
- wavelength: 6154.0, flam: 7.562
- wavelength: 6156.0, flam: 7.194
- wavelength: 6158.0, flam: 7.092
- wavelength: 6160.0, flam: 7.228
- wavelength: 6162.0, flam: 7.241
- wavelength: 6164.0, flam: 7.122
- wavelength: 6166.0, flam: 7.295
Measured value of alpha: 1.06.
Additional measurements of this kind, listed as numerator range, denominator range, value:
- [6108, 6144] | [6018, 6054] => 1.09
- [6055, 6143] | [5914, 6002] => 1.01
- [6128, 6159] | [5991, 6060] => 1.08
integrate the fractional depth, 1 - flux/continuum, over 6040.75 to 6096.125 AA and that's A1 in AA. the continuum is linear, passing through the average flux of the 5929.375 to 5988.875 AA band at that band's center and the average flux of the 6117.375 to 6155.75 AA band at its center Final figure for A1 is 2.17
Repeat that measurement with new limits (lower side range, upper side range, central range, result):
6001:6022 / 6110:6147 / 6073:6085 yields -0.13 AA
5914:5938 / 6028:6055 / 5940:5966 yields -0.22 AA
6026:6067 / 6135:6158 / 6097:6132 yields 0.09 AA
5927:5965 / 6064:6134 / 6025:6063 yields 1.65 AA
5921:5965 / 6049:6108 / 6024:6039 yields 1.19 AA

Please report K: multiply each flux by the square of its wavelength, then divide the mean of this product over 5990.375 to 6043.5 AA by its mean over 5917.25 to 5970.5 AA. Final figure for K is 1.0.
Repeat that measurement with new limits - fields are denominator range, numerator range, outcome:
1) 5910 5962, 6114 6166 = 1.12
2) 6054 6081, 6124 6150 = 1.10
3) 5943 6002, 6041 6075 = 1.01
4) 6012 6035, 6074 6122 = 1.04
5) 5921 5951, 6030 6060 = 0.98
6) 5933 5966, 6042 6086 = 1.06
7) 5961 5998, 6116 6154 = 1.11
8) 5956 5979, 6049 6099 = 1.02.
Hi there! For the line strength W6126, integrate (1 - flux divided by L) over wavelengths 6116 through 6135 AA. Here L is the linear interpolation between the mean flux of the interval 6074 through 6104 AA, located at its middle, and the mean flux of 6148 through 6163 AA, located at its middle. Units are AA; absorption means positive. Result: -1.6 AA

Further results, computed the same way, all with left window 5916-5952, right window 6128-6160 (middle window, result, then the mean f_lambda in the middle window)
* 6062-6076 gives 0.67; 7.3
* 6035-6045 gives 1.17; 6.73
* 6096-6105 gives 0.98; 6.87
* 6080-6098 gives 0.40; 7.52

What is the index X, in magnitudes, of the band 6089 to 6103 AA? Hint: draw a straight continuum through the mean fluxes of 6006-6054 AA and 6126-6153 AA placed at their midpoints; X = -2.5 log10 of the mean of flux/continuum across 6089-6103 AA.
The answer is 0.079 mag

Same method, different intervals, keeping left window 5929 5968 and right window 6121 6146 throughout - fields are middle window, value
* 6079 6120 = 0.08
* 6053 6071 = 0.07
